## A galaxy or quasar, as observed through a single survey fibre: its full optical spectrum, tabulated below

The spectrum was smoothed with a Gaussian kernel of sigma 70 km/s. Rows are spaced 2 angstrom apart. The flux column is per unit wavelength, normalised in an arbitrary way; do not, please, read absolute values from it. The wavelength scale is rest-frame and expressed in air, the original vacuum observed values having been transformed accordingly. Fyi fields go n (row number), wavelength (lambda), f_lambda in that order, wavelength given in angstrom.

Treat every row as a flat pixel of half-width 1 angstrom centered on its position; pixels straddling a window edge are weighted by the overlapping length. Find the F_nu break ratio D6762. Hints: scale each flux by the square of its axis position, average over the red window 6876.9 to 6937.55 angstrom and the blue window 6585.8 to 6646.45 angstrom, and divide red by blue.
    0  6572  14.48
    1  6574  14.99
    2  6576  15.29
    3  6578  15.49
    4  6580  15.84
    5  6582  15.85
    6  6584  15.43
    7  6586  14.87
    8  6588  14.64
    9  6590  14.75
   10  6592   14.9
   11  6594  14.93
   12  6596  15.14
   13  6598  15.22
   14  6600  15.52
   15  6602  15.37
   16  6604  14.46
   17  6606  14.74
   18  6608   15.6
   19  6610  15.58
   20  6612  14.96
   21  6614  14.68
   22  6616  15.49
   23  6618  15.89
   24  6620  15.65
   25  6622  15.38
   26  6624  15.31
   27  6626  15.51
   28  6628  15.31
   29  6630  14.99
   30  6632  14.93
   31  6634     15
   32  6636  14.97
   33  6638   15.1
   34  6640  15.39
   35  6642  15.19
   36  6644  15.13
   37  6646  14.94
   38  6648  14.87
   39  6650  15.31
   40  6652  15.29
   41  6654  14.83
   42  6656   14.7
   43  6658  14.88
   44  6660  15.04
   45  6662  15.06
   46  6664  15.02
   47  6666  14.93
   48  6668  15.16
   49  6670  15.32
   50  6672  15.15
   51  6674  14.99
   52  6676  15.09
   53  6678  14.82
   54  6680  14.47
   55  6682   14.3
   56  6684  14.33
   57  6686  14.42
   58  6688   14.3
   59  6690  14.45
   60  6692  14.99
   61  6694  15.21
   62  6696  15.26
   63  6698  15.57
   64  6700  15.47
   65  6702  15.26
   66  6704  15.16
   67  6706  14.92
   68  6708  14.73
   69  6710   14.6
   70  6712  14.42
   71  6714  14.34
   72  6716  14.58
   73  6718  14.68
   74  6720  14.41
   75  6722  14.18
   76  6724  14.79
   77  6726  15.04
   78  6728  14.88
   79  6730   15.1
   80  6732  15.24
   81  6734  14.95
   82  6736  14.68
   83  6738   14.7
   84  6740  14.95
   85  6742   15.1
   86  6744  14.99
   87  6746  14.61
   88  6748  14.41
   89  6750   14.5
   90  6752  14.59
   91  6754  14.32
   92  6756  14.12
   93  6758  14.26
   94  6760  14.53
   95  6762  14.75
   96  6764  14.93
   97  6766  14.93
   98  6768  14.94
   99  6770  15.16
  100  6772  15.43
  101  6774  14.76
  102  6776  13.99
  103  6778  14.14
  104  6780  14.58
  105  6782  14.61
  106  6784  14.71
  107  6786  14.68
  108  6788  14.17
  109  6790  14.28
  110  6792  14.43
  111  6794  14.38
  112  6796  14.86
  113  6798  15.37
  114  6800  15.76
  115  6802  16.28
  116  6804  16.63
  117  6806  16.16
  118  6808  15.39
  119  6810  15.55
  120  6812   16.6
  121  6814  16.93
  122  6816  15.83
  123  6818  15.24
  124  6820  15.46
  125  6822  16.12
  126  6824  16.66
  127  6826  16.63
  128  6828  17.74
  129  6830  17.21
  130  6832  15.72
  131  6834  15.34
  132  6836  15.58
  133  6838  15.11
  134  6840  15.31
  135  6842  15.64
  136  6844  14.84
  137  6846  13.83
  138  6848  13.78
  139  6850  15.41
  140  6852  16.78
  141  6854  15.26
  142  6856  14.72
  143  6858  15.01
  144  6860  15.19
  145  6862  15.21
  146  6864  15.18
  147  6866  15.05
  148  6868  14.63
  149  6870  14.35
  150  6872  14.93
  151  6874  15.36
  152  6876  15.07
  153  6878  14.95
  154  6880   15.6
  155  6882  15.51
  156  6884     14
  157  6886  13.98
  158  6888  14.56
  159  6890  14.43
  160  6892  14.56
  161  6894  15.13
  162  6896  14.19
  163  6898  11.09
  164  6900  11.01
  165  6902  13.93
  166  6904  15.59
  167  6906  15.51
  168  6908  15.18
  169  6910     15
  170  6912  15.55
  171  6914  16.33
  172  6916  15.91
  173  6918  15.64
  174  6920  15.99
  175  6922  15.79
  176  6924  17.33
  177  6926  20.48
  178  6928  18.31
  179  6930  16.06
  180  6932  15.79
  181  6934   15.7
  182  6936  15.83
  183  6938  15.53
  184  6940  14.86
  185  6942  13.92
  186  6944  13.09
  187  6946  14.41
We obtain 1.1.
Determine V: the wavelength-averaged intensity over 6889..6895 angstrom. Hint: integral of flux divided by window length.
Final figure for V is 14.7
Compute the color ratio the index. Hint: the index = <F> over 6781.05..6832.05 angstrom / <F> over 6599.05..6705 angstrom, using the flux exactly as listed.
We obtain 1.0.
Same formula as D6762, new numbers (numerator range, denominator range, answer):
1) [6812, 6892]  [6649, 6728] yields 1.08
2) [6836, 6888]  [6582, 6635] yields 1.06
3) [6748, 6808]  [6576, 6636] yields 1.03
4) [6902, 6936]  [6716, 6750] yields 1.16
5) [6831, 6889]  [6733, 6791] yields 1.06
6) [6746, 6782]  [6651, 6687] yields 1.01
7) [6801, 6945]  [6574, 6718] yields 1.09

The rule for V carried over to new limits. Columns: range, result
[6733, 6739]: 14.8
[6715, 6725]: 14.5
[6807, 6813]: 15.8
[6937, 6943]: 14.8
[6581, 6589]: 15.2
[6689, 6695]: 14.9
